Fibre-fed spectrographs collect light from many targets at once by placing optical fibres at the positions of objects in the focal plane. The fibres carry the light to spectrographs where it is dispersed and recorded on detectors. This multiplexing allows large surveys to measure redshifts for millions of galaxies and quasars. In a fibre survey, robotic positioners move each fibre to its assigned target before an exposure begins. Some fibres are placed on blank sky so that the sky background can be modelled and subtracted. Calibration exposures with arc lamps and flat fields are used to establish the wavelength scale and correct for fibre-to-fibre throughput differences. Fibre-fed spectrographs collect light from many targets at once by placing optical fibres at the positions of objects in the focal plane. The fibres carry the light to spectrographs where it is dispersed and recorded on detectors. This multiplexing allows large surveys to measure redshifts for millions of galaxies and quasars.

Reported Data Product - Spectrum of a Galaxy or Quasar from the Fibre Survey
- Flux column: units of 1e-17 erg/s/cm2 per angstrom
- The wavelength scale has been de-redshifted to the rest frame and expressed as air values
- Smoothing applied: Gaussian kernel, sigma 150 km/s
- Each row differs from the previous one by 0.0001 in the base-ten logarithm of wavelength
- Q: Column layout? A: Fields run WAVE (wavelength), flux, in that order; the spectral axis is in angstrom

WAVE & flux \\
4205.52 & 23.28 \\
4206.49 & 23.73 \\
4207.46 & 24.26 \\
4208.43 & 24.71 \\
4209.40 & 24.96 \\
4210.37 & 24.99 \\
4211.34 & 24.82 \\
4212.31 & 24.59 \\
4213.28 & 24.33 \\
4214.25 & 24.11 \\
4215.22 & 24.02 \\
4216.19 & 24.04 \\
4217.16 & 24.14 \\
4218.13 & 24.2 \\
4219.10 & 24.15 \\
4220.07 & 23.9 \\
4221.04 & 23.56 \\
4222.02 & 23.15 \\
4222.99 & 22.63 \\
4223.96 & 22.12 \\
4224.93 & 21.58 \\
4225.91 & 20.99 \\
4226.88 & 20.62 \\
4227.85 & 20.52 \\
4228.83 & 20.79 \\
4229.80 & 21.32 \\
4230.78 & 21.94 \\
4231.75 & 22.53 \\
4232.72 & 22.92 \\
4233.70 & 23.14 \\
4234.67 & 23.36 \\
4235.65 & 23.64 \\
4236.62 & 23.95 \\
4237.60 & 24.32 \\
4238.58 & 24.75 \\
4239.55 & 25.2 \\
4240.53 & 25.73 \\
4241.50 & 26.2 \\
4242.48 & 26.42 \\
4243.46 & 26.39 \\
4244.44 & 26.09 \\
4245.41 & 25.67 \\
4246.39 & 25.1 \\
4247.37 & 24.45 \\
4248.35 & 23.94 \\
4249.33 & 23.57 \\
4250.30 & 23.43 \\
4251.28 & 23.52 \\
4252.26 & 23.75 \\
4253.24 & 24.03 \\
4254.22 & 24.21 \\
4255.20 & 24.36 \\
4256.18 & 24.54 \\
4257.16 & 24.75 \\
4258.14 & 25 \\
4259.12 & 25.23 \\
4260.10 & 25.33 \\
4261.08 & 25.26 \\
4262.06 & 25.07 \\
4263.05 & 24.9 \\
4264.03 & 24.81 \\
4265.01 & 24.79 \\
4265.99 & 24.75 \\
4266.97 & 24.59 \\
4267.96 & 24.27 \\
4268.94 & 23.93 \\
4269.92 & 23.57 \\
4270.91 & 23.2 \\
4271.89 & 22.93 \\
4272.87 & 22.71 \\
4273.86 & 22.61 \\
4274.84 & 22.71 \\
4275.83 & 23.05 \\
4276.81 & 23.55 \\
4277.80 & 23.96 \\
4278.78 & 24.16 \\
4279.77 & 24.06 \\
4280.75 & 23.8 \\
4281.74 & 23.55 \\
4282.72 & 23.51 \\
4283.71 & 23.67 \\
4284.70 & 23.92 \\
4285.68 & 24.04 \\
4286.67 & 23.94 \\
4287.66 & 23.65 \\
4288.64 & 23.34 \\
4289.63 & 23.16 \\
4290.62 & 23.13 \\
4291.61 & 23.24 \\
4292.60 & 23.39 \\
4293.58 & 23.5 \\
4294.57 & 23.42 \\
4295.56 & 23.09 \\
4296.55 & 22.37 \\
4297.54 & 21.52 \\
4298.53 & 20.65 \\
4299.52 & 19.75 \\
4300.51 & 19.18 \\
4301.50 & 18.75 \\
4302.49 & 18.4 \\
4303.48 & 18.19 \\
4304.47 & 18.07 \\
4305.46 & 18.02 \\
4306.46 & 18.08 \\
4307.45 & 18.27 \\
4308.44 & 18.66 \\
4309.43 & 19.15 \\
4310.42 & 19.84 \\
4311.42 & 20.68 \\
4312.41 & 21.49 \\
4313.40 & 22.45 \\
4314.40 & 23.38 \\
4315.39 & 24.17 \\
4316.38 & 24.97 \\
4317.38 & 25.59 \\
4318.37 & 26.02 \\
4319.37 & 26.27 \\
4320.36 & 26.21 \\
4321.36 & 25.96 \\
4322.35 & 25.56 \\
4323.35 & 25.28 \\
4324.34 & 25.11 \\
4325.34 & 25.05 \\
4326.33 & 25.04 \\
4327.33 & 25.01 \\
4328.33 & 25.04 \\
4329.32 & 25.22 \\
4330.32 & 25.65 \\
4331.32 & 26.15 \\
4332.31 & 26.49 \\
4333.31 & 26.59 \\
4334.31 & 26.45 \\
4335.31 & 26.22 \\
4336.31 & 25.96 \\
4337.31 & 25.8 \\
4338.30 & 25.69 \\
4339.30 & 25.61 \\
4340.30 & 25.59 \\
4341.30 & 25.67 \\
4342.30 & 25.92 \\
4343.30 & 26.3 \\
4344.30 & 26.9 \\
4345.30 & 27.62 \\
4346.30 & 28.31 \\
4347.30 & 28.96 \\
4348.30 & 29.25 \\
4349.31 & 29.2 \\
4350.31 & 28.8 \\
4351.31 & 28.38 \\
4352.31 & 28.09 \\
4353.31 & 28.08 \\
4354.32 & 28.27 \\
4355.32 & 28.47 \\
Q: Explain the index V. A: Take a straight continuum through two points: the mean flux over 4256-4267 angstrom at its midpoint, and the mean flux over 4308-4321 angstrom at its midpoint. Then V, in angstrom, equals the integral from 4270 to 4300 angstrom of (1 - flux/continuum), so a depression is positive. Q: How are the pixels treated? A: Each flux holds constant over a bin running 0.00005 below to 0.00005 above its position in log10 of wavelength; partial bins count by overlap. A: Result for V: 1.2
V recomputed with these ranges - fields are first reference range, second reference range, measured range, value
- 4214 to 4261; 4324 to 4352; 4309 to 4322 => 1.2 angstrom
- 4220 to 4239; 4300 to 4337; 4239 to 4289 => -3.3 angstrom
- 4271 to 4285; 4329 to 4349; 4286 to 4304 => 1.8 angstrom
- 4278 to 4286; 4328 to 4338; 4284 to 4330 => 4.2 angstrom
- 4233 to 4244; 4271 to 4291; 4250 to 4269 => -0.3 angstrom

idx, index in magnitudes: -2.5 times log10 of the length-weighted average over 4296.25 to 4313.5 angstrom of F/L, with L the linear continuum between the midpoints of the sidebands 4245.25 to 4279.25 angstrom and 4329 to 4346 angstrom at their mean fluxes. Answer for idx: 0.28 mag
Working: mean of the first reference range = 24.1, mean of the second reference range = 26.1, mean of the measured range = 19.5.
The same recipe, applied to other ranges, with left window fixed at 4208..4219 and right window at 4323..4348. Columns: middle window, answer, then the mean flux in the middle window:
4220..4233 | 0.12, 22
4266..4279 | 0.08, 23.5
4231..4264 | 0.02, 24.6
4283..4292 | 0.08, 23.6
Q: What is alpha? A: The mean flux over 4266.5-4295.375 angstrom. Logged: 23.5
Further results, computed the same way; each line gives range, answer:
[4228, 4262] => 24.2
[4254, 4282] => 24.1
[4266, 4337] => 23.2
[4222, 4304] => 23.4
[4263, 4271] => 24.3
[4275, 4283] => 23.7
